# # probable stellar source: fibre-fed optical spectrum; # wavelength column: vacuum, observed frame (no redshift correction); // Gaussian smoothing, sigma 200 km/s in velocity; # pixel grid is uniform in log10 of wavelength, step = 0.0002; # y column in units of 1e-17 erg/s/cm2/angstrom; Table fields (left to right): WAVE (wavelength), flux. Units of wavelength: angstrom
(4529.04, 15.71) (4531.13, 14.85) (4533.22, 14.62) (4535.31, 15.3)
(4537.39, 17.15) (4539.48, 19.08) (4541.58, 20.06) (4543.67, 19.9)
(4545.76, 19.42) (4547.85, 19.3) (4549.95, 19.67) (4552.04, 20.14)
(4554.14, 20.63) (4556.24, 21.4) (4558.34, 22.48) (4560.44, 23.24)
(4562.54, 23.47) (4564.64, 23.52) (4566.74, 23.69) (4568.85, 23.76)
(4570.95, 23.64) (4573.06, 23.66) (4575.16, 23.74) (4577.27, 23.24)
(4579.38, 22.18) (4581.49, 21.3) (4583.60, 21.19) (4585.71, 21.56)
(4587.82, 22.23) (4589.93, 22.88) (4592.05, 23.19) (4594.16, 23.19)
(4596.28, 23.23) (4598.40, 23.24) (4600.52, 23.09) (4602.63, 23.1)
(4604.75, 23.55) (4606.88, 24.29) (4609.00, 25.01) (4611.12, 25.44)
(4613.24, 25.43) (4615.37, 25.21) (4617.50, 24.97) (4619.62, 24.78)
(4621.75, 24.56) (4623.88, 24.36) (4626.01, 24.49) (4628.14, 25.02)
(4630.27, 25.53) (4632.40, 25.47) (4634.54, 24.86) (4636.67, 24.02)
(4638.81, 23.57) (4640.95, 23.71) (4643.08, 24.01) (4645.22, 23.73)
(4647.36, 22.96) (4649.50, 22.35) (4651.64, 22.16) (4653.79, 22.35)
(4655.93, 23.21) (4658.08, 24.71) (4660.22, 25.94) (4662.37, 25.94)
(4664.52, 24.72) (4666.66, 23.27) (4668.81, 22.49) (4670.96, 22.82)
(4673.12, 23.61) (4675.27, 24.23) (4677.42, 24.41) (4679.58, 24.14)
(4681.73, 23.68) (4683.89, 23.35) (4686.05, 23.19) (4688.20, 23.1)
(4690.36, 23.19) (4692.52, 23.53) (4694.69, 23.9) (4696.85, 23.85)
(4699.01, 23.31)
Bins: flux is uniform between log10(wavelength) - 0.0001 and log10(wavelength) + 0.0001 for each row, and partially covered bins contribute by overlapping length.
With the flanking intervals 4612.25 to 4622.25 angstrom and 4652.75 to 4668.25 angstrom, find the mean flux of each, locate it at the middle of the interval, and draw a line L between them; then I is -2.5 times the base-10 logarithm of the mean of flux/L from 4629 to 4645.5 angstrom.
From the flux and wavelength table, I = 0.01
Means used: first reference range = 25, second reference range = 24.3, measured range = 24.4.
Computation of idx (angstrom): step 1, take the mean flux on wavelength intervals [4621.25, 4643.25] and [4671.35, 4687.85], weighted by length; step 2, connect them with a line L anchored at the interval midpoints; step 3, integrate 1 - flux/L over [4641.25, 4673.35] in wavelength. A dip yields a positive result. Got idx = 0.6 angstrom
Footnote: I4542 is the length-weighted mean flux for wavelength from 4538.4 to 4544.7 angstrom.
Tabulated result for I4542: 19.6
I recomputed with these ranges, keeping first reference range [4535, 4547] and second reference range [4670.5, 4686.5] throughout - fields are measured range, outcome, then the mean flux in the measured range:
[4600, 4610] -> -0.136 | 23.8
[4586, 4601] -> -0.115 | 22.9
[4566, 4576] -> -0.195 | 23.7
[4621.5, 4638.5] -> -0.130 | 24.7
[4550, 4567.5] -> -0.146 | 22.2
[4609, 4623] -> -0.169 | 25.1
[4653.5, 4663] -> -0.071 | 24.5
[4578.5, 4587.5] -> -0.071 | 21.6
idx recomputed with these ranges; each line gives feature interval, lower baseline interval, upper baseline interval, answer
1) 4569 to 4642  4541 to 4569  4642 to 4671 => -4.06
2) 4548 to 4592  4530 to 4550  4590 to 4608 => -3.73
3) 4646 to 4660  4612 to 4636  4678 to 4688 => 0.65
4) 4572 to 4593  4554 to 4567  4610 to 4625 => 0.95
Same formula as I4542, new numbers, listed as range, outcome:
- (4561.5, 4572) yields 23.6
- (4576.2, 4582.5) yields 22.2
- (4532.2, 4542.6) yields 17.2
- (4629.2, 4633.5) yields 25.5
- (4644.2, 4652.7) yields 22.8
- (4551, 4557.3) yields 20.7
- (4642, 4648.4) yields 23.6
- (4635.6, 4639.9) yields 23.8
